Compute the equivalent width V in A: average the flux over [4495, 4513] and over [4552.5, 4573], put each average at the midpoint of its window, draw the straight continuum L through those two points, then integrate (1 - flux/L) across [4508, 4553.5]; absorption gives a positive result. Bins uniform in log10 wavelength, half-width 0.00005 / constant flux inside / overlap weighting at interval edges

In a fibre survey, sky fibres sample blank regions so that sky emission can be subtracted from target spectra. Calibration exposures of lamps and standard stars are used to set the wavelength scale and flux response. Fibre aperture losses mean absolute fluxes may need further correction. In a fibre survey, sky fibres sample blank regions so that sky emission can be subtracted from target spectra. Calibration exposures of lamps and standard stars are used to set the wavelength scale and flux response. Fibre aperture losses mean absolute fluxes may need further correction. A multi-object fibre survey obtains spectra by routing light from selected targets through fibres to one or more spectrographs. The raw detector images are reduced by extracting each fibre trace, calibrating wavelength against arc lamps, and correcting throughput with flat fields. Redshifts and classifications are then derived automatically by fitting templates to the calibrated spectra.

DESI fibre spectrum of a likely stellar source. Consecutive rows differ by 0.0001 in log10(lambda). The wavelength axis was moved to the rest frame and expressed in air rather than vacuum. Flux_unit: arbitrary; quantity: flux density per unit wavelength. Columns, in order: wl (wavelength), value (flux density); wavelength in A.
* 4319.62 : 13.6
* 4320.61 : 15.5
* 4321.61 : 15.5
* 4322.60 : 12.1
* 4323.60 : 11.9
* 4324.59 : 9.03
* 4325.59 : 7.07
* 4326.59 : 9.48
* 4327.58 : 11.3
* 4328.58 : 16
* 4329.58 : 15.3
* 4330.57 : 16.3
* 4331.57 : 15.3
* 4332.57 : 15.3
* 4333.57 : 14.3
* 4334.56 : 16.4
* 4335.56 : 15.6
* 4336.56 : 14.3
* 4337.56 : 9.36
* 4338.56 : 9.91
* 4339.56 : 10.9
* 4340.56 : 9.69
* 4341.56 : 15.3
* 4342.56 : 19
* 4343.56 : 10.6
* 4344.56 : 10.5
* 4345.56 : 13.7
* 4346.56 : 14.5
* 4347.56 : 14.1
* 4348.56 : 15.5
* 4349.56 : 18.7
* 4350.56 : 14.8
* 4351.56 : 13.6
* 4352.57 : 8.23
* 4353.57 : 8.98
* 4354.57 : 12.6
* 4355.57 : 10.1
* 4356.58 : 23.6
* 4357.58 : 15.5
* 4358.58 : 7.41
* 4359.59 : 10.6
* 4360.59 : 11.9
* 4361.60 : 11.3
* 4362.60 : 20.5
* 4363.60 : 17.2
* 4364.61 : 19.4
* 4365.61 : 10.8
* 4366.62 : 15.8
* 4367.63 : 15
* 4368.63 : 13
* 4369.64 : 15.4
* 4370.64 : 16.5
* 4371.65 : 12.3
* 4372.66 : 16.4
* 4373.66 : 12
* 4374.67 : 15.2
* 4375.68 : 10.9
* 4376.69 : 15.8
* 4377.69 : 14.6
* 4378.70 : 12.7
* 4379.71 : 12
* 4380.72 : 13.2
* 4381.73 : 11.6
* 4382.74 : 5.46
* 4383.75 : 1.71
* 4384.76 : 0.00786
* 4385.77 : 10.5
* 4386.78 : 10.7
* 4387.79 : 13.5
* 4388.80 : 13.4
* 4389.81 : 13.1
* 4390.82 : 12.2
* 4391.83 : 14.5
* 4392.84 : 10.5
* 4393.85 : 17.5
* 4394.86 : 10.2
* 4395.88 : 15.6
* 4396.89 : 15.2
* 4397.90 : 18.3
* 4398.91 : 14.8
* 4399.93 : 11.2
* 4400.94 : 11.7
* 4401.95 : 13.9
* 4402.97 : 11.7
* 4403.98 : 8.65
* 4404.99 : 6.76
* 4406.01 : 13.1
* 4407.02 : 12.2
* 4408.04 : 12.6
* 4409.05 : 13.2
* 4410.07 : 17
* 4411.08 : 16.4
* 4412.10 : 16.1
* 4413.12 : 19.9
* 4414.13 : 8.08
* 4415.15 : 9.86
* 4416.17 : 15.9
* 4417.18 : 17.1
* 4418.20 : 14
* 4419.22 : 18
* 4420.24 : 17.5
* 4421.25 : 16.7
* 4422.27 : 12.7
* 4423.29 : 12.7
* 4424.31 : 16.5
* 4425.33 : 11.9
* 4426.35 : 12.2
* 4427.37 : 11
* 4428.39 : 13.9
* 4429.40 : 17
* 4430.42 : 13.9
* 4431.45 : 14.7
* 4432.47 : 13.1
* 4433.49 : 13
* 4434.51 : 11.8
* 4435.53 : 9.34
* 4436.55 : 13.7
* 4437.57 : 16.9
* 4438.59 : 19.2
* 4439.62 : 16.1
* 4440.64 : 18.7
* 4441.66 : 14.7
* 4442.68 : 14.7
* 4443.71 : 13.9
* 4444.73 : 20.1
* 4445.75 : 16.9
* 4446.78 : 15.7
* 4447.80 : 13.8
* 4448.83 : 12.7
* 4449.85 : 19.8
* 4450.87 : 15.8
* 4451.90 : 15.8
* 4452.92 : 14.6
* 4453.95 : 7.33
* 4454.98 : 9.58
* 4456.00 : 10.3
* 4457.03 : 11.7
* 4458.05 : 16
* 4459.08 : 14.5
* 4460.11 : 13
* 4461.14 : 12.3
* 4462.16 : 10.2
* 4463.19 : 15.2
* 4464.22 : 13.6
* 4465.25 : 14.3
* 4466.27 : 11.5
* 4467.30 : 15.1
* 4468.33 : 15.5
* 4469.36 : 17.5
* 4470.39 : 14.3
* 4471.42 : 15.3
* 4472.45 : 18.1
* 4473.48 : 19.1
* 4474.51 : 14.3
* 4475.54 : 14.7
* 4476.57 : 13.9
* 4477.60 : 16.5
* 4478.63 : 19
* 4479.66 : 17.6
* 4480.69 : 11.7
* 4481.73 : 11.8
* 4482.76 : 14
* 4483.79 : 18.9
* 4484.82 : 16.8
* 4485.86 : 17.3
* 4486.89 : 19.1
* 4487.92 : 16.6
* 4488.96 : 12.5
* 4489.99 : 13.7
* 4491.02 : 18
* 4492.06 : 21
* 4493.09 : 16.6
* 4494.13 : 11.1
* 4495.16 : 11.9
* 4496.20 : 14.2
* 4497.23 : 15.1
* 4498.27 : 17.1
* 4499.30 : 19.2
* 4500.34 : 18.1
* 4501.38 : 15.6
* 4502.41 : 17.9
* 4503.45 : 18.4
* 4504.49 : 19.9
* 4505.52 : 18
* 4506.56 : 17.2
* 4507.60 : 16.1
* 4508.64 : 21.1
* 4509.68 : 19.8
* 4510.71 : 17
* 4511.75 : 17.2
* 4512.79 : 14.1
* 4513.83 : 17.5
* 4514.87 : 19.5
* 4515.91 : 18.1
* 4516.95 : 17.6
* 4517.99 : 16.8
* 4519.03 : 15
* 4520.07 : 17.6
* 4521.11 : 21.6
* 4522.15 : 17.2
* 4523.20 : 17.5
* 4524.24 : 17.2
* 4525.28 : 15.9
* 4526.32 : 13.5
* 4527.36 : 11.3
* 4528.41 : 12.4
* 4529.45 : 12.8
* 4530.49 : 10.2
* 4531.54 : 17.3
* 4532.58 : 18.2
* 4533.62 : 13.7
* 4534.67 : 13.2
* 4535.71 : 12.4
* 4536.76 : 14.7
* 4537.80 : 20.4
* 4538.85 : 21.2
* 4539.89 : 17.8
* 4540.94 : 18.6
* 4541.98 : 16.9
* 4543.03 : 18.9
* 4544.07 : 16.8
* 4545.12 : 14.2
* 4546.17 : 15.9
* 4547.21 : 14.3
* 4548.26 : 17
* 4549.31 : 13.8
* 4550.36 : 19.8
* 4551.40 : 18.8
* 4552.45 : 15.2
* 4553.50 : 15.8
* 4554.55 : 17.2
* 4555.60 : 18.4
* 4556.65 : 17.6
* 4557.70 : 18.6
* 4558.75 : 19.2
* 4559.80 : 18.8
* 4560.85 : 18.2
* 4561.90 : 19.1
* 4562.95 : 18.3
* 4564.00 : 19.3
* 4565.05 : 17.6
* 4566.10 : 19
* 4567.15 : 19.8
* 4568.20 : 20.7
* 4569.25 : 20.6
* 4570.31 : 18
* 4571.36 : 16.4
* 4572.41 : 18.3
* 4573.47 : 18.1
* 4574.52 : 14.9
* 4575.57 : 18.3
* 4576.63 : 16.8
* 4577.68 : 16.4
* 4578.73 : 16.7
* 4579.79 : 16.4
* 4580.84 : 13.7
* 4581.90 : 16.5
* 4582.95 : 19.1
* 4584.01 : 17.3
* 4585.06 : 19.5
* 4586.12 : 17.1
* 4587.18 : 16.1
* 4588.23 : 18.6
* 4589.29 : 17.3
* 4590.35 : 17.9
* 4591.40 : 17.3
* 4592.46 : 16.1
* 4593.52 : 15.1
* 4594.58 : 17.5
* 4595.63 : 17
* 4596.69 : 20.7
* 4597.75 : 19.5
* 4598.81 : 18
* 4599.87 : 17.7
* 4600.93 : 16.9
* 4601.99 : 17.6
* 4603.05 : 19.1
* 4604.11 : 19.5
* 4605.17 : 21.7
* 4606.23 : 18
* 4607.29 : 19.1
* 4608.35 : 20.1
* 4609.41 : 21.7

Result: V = 3.2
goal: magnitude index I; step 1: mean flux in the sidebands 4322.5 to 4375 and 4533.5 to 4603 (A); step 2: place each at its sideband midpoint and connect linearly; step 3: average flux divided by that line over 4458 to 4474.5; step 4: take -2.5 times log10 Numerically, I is 0.071 mag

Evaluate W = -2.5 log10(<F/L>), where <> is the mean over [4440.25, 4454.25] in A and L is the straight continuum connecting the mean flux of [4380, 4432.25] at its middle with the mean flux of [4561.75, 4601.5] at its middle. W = -0.10 mag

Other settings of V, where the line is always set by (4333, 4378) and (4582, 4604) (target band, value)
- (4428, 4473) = 2.80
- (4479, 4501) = 0.30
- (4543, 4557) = 0.38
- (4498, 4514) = -1.42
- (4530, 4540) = 0.57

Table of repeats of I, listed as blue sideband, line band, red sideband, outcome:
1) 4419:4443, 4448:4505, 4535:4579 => 0.03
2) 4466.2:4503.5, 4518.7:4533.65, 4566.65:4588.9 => 0.08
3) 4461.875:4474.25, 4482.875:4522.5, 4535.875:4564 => -0.07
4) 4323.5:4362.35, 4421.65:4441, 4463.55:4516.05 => 0.07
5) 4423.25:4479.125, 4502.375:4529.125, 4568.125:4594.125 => -0.08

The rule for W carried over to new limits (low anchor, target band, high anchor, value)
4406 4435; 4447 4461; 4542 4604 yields 0.11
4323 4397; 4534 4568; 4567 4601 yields -0.03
